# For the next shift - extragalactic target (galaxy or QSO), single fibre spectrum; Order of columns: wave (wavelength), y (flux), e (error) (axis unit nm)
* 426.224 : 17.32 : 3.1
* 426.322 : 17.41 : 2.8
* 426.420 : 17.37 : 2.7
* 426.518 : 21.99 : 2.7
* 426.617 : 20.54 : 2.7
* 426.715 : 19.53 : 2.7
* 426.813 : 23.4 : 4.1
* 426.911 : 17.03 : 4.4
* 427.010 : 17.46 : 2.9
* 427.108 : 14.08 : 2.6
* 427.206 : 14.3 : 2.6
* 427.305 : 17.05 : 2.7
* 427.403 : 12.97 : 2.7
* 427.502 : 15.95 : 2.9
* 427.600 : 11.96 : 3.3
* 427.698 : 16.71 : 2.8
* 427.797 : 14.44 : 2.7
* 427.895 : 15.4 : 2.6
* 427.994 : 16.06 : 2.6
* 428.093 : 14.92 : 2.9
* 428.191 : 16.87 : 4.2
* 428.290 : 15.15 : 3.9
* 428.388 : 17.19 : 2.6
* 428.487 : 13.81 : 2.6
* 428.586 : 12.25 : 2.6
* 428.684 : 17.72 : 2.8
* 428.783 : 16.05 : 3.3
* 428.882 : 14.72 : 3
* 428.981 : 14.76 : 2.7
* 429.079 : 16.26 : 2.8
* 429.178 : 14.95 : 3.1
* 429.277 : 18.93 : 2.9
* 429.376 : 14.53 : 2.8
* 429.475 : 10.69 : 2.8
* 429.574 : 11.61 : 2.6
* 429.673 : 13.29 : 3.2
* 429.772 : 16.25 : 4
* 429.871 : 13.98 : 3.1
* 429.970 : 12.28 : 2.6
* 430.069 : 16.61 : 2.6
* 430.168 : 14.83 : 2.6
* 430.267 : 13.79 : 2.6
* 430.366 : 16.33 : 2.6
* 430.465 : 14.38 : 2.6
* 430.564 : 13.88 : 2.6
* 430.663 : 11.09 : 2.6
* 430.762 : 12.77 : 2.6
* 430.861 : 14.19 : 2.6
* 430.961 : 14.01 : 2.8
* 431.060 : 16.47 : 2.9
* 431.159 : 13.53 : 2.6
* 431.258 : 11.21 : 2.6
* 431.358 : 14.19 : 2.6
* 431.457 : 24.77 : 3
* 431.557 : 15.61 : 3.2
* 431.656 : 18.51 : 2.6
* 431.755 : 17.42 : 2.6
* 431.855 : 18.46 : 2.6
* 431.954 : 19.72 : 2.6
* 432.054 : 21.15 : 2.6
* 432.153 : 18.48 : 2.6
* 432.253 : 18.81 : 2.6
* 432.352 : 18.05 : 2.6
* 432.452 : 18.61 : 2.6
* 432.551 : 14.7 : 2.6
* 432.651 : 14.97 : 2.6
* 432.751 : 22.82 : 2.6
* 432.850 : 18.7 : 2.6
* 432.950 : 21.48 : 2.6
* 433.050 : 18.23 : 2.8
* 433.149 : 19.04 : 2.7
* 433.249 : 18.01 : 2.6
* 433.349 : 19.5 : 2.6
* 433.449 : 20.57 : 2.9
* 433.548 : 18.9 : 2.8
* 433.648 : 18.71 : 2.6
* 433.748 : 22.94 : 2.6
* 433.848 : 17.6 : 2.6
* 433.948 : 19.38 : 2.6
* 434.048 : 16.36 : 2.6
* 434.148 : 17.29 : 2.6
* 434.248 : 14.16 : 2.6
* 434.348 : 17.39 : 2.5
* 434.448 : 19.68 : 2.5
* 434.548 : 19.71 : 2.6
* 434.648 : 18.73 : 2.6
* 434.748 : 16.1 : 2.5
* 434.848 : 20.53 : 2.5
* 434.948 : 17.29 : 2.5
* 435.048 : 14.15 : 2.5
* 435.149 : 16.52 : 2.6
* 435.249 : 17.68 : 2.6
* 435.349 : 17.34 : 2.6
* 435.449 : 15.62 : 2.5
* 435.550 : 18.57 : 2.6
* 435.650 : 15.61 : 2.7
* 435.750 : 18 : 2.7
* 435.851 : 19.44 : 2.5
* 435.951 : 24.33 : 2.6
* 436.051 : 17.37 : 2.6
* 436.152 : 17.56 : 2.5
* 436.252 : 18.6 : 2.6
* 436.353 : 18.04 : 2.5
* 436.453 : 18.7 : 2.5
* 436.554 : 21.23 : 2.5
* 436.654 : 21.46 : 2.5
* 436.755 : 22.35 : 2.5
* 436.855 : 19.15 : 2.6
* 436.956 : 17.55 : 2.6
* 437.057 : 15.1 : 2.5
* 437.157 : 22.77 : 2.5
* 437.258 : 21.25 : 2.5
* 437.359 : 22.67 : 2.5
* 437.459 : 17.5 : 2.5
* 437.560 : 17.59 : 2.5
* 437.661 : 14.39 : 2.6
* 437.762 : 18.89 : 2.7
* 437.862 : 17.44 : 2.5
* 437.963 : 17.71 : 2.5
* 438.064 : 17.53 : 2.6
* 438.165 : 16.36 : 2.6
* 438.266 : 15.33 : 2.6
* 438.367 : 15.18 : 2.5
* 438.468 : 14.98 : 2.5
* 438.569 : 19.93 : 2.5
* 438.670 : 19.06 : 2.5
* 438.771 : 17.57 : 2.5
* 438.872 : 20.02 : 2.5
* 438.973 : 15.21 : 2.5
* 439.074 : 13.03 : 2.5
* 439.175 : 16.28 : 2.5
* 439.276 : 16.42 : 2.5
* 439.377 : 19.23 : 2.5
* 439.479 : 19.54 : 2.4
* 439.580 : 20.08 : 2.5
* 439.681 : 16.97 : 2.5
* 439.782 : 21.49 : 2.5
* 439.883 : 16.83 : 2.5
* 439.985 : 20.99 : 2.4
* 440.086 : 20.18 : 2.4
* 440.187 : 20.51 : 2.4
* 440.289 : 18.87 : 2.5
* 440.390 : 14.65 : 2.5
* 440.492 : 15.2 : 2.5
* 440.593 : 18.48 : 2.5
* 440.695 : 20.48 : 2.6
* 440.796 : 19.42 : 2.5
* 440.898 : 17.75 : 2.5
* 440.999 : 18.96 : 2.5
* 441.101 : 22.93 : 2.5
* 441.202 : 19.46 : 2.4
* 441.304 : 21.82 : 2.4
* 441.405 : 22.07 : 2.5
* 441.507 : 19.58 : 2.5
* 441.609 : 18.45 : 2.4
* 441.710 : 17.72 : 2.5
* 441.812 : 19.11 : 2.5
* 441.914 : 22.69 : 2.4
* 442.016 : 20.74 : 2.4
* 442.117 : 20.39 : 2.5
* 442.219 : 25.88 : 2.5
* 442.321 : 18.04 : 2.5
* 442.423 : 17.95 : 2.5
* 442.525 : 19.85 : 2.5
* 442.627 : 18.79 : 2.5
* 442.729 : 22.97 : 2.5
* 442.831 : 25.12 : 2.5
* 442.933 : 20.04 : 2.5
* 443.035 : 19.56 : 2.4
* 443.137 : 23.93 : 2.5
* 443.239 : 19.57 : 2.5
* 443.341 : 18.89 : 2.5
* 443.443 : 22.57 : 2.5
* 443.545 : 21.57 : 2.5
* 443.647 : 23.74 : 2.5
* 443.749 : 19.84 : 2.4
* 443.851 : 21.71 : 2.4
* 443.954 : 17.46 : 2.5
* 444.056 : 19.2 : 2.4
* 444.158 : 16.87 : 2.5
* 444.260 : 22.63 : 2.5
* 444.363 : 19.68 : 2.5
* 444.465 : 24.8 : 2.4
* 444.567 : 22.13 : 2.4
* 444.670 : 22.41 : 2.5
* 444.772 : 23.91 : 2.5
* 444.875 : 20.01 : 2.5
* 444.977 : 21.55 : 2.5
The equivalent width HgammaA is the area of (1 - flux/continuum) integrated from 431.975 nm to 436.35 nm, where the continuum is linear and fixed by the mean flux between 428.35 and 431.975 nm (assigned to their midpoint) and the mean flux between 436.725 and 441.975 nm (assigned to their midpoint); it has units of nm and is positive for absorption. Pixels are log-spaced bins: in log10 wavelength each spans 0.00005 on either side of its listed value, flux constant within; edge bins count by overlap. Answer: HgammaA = -0.463 nm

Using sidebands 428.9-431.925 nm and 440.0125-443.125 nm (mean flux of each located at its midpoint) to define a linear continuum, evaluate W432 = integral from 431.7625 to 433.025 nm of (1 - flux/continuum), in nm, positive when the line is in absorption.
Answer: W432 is -0.23 nm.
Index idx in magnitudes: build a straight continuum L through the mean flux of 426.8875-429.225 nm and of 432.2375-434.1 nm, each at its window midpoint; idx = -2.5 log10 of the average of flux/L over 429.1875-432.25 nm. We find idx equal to 0.11 mag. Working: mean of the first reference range 15.3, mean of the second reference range 18.8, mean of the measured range 15.5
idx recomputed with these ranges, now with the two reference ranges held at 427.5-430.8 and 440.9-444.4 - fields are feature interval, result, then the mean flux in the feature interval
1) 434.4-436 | -0.05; 18.1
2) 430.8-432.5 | -0.09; 17.2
